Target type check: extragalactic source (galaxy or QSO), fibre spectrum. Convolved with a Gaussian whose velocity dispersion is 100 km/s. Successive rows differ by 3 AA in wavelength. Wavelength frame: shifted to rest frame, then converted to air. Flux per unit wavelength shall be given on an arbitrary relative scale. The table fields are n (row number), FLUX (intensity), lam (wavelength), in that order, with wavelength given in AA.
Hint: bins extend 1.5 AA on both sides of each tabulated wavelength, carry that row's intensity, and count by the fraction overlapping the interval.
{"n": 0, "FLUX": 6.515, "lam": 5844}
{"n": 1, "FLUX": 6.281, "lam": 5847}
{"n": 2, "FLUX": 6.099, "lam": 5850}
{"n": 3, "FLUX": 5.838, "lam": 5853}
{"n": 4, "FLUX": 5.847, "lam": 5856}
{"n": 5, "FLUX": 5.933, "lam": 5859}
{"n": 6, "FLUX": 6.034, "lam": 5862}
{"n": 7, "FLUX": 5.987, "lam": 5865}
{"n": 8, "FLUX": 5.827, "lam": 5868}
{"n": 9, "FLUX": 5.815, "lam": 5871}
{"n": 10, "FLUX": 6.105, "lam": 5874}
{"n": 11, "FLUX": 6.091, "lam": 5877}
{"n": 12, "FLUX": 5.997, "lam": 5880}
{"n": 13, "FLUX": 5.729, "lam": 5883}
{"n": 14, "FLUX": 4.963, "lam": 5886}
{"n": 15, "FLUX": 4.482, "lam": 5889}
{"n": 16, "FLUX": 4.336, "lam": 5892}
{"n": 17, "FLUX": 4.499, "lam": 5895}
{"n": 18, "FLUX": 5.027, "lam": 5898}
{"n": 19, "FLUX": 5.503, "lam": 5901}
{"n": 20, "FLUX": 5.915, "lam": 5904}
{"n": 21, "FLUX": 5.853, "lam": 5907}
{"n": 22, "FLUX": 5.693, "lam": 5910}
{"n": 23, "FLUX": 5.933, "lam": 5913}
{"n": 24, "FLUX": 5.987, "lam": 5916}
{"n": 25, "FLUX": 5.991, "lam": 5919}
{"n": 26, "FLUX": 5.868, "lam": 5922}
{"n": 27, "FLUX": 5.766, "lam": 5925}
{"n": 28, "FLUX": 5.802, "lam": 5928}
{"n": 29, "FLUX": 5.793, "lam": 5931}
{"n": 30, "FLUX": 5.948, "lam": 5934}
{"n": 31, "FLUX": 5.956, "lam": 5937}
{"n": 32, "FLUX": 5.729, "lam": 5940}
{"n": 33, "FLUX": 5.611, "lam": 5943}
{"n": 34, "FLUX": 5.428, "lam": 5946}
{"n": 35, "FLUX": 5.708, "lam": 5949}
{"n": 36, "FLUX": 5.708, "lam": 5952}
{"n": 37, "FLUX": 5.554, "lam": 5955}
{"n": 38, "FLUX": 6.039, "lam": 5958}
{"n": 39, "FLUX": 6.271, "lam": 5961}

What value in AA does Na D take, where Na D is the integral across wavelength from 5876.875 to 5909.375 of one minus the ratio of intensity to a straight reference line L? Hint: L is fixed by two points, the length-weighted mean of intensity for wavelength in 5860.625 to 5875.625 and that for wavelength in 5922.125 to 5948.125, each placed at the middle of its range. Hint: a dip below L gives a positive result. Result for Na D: 3.3 AA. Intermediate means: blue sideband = 5.95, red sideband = 5.76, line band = 5.29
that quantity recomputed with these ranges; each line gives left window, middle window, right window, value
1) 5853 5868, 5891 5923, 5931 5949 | 1.60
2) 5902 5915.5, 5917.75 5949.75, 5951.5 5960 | 0.23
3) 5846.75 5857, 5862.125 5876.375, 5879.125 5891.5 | -0.99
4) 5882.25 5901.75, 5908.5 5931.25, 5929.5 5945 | -1.74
